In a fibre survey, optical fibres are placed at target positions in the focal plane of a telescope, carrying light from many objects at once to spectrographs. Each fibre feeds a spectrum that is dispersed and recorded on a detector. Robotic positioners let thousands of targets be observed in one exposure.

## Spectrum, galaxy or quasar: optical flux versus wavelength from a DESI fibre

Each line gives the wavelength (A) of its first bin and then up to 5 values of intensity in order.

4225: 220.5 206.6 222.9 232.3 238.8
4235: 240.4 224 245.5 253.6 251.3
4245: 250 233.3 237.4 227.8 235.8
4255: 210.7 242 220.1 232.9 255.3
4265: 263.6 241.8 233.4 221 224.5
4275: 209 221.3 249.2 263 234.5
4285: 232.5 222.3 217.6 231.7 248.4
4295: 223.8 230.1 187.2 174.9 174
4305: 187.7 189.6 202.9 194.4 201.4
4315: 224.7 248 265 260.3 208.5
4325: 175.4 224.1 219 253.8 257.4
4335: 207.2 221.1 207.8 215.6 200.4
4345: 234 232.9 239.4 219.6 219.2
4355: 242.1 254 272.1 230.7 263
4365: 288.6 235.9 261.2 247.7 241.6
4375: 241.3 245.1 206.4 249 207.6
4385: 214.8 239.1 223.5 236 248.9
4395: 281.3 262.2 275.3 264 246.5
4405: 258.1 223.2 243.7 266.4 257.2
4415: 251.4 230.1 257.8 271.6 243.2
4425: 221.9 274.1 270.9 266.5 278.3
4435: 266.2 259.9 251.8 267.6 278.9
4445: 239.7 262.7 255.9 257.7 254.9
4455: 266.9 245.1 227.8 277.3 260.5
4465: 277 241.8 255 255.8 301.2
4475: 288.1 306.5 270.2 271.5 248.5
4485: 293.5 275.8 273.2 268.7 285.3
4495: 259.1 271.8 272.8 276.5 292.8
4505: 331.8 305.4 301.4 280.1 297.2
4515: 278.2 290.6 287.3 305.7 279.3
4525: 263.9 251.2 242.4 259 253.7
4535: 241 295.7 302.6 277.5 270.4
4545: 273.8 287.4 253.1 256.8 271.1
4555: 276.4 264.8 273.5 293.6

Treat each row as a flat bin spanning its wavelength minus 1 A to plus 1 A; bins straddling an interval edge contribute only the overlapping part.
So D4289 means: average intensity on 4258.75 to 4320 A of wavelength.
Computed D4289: 223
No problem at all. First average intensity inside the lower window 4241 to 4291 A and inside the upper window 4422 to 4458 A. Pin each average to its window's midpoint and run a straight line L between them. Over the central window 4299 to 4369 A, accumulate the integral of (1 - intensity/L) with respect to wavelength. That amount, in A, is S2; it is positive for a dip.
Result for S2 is 5.6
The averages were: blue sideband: 235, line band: 225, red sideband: 259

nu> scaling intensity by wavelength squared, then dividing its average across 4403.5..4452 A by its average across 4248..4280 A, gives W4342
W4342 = 1.19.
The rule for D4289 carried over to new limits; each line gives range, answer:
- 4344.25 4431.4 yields 247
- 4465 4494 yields 274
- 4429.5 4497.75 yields 267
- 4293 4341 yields 215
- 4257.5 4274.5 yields 236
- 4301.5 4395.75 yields 230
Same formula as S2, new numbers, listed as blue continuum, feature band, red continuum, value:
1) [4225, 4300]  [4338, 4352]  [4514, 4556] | 1.3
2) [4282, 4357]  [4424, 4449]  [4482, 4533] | -0.4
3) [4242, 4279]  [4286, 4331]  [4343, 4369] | 4.5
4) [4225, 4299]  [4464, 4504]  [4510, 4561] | -1.2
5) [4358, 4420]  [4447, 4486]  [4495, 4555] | -0.2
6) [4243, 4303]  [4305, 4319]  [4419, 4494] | 1.5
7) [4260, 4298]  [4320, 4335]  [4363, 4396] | 0.7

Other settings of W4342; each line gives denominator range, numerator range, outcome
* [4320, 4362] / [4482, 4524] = 1.34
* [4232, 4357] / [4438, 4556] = 1.32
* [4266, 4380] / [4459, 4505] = 1.29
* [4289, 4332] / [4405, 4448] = 1.25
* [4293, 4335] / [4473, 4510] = 1.42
